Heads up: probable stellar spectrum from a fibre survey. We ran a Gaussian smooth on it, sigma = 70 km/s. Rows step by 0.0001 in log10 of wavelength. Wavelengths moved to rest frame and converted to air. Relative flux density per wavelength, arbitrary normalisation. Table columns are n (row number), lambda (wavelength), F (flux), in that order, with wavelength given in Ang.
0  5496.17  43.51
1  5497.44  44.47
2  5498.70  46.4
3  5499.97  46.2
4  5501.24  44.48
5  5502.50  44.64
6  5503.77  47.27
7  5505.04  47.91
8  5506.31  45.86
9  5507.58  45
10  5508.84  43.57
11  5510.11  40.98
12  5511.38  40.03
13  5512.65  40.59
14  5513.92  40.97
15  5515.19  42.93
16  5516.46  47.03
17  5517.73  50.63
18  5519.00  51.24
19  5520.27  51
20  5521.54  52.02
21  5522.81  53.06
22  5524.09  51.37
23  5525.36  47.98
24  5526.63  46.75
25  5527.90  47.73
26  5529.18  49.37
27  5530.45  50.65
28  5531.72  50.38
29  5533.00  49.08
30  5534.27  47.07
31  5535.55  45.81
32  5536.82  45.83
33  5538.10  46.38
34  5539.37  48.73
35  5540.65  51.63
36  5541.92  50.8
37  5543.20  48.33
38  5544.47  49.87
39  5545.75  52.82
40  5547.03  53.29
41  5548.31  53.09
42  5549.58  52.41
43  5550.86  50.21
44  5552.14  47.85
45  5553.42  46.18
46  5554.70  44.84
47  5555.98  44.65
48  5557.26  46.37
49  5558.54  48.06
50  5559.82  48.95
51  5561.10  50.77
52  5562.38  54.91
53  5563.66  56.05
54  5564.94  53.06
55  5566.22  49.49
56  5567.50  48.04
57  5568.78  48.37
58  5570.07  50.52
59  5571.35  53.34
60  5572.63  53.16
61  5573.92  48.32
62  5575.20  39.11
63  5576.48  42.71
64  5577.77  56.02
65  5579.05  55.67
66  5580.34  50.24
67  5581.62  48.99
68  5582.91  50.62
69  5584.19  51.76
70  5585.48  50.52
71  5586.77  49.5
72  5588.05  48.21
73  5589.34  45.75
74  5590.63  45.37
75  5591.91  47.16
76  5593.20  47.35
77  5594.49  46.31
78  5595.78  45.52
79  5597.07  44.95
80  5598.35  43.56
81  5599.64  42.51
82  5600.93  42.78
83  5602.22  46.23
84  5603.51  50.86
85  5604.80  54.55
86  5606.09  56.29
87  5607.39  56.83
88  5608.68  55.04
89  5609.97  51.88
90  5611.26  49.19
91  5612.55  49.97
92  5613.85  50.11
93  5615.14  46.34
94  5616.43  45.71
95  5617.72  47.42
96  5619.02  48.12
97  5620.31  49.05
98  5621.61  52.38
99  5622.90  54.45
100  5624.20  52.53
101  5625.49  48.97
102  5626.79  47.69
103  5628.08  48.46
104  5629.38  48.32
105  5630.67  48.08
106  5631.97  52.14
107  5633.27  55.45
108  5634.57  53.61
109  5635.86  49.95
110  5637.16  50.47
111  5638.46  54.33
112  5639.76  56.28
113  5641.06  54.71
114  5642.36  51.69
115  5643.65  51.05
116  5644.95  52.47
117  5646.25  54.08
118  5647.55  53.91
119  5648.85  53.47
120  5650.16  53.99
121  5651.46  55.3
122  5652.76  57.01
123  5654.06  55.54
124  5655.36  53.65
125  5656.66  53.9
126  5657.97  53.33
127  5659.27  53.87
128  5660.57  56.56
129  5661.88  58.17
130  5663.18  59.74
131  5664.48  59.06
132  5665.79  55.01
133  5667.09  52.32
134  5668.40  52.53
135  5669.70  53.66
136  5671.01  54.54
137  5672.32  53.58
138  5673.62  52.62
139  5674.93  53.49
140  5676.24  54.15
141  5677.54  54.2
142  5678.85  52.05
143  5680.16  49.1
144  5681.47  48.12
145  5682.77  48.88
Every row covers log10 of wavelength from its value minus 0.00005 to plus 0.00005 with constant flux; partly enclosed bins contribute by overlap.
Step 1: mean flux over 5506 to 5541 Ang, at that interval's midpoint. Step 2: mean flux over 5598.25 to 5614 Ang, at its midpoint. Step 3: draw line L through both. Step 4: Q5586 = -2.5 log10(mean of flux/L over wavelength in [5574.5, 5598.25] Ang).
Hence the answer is 0.03 mag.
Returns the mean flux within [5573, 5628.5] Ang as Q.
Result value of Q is 49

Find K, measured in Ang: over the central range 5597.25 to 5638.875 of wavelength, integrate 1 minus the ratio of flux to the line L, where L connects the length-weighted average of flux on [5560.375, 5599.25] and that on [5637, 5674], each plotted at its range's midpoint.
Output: 1.4 Ang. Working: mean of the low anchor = 49.1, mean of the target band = 50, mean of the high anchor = 54.4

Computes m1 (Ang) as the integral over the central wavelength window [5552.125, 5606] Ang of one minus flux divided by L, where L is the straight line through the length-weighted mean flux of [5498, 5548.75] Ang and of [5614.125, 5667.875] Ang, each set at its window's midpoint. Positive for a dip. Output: 1.5 Ang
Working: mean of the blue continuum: 47.7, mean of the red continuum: 52.6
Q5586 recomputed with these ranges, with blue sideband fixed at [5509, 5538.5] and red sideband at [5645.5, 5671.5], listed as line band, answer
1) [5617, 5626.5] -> 0.06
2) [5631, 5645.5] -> 0.02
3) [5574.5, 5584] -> 0.03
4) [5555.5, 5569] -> -0.01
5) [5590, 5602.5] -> 0.14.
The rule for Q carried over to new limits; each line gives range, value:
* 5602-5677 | 52.7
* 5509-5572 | 48.8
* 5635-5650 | 53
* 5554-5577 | 49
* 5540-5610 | 49.5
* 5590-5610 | 48.5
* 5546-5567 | 50.1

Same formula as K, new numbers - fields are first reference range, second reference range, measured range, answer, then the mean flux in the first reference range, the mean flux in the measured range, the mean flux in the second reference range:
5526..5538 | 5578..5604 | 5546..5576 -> -1.1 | 48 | 49.6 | 47.8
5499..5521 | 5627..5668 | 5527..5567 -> -1.6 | 45.4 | 49.5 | 53.7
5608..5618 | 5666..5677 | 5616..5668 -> -1.3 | 49.6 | 52.8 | 53.5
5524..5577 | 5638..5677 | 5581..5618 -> 2.1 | 49.1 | 48.7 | 54.5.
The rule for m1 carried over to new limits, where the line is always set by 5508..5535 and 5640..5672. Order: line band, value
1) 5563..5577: 0.2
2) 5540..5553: -0.6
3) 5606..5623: 0.6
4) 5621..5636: 0.6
